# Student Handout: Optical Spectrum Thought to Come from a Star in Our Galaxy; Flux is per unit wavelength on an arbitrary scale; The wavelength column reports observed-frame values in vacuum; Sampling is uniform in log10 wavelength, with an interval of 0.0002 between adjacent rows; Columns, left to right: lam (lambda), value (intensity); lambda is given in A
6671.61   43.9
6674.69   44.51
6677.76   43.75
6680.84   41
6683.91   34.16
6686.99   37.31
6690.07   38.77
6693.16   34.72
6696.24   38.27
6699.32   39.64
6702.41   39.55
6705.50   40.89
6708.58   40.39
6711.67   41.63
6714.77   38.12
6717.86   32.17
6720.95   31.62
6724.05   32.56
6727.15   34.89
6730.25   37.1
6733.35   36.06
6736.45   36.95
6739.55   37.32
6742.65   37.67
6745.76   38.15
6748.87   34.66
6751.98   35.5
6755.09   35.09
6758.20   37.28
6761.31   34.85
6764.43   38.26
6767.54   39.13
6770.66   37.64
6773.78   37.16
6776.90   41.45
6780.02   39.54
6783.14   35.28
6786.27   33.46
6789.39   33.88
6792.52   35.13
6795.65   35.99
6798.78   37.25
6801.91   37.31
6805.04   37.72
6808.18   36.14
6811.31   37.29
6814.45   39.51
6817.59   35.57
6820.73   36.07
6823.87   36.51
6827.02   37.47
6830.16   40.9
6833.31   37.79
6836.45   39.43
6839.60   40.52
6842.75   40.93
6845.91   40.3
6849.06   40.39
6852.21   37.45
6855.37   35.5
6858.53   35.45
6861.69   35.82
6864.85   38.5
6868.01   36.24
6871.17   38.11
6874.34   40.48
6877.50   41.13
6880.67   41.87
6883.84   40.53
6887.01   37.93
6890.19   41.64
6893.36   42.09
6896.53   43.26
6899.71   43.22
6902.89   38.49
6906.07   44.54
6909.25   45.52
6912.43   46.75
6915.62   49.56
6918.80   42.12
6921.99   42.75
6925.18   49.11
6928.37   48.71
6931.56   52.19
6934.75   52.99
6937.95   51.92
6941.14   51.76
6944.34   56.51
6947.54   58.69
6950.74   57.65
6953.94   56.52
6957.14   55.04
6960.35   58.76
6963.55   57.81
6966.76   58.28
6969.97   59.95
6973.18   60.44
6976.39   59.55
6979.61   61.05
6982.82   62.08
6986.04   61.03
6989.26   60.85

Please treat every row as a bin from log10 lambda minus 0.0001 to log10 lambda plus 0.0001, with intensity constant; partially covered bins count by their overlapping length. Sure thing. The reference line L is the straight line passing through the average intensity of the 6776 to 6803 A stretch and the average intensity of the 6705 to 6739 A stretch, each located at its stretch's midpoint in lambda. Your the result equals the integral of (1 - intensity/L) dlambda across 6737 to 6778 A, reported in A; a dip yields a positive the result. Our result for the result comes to -0.8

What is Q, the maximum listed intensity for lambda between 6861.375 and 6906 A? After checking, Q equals 43.26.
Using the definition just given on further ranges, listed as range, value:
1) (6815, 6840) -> 40.9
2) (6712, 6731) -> 38.12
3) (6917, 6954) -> 58.69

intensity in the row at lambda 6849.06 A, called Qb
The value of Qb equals 40.39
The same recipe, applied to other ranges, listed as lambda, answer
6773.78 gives 37.16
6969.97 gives 59.95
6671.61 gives 43.9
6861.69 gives 35.82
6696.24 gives 38.27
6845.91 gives 40.3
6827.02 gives 37.47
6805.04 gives 37.72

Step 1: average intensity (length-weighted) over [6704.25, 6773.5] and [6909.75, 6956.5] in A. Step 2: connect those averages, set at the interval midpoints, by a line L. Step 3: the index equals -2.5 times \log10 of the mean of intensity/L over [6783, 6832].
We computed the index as 0.144 mag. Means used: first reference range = 36.7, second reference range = 51.2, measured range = 36.6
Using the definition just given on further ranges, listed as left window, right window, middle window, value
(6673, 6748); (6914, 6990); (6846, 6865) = 0.277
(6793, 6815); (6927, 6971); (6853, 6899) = 0.179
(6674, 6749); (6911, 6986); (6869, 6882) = 0.223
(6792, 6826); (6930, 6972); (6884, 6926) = 0.150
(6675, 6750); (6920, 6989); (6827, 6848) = 0.180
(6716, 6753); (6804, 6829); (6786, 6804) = 0.027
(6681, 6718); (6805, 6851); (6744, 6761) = 0.068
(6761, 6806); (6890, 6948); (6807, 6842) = 0.059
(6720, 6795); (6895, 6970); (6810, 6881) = 0.138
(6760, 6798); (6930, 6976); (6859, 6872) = 0.250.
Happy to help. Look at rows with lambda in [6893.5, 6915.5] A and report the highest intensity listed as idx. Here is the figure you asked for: 46.75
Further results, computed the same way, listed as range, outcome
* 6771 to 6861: 41.45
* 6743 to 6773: 39.13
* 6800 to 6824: 39.51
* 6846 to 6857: 40.39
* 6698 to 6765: 41.63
